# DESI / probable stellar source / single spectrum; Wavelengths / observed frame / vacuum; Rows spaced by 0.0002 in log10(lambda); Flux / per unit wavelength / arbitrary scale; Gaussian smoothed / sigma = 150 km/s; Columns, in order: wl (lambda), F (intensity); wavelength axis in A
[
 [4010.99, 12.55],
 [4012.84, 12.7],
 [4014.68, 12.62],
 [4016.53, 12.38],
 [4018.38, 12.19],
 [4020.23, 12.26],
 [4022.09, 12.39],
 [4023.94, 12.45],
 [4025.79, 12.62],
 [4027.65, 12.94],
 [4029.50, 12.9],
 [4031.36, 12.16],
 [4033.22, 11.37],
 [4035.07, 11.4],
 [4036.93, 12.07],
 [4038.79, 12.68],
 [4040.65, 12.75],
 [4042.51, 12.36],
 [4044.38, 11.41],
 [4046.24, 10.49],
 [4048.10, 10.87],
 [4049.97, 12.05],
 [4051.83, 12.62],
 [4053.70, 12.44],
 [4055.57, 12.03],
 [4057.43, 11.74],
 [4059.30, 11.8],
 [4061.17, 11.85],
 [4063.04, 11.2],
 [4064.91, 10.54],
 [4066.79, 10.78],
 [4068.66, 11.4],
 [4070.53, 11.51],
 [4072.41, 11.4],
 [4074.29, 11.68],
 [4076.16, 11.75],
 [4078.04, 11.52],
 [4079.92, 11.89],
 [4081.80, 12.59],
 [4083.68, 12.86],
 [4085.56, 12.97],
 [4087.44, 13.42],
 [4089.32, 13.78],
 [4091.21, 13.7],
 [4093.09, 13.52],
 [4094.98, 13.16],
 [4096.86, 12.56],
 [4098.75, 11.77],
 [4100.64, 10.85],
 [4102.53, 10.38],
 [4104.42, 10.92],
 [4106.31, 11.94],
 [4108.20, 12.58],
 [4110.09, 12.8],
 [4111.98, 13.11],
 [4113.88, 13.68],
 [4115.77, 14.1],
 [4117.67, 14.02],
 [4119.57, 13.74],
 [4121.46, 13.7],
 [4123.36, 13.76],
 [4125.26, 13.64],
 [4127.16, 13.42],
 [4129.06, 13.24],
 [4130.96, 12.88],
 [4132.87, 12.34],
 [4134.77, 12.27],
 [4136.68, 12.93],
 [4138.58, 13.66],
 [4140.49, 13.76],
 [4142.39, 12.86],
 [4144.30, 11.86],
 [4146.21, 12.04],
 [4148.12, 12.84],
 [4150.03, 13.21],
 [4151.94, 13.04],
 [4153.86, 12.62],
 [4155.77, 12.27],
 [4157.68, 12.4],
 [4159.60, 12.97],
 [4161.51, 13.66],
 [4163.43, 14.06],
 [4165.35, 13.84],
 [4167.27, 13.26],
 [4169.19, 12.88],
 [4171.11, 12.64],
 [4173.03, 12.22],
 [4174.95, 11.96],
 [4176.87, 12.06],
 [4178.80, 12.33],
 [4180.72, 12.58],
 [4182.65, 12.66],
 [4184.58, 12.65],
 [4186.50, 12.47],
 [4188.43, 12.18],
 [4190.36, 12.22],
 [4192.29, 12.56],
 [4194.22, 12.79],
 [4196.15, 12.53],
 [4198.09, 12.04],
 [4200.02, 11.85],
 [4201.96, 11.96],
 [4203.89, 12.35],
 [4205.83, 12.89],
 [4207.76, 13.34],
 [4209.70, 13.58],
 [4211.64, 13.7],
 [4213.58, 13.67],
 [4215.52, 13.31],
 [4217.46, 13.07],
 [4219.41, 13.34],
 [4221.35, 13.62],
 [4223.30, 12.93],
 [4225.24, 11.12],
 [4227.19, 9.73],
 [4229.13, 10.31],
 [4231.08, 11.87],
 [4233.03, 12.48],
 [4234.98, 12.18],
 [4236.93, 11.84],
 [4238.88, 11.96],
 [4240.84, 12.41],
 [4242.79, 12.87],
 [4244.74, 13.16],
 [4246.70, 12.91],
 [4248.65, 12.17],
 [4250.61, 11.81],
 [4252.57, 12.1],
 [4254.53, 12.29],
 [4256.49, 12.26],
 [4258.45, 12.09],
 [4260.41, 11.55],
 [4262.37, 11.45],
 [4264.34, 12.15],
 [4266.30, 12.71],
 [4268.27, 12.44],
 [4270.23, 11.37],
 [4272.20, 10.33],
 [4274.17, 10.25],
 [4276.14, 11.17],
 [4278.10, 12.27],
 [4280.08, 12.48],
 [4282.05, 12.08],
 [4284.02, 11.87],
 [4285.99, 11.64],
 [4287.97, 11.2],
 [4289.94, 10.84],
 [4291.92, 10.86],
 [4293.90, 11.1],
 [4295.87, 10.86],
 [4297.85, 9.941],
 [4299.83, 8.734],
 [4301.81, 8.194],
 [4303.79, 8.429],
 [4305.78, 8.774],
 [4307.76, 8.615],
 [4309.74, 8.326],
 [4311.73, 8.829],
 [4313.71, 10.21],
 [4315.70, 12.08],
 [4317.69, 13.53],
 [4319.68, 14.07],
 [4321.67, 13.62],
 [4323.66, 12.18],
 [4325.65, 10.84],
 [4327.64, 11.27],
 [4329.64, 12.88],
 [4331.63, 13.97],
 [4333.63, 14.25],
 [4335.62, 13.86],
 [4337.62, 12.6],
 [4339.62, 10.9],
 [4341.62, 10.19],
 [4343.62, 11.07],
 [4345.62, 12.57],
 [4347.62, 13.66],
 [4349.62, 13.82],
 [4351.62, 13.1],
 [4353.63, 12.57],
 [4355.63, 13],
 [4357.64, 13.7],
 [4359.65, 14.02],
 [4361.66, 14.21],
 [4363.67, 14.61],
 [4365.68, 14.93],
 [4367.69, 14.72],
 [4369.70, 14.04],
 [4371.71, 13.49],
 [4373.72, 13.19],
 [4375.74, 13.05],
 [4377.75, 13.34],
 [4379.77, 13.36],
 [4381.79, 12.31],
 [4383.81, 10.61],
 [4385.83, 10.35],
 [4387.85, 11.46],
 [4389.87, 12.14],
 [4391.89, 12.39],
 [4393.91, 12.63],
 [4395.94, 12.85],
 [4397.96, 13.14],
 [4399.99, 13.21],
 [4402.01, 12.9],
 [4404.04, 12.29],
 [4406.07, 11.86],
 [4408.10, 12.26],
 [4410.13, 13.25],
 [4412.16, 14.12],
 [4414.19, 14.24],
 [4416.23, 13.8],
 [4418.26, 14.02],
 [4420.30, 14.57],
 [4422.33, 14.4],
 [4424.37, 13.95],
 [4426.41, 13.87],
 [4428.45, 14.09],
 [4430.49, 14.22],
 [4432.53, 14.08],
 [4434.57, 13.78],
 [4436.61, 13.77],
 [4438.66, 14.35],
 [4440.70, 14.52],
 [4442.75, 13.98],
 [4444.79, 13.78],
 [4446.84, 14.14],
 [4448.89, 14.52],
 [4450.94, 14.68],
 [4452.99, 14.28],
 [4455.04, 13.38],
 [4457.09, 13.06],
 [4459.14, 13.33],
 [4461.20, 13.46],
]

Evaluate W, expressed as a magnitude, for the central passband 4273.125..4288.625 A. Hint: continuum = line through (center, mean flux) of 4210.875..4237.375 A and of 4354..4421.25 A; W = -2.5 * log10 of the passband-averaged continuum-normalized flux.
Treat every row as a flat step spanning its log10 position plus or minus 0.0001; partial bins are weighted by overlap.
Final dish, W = 0.09 mag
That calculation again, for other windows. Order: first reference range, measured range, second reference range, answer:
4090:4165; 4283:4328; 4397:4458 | 0.25 mag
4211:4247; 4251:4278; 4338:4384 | 0.08 mag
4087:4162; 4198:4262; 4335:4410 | 0.04 mag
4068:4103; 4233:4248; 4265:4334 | -0.09 mag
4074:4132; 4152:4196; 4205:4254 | -0.01 mag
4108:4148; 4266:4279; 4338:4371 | 0.15 mag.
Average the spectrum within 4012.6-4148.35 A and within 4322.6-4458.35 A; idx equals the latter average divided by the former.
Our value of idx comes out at 1.07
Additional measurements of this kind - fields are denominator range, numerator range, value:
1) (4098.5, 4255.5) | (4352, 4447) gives 1.06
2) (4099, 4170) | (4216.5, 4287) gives 0.93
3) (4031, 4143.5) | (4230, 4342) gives 0.93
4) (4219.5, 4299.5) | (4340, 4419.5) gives 1.10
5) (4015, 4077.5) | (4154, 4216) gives 1.07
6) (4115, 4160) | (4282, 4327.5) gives 0.82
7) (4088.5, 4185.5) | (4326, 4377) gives 1.02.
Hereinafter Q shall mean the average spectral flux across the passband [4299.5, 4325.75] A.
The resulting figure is 10.5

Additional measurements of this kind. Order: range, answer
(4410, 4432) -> 14.1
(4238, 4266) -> 12.2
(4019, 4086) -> 11.9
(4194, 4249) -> 12.5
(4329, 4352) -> 12.7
